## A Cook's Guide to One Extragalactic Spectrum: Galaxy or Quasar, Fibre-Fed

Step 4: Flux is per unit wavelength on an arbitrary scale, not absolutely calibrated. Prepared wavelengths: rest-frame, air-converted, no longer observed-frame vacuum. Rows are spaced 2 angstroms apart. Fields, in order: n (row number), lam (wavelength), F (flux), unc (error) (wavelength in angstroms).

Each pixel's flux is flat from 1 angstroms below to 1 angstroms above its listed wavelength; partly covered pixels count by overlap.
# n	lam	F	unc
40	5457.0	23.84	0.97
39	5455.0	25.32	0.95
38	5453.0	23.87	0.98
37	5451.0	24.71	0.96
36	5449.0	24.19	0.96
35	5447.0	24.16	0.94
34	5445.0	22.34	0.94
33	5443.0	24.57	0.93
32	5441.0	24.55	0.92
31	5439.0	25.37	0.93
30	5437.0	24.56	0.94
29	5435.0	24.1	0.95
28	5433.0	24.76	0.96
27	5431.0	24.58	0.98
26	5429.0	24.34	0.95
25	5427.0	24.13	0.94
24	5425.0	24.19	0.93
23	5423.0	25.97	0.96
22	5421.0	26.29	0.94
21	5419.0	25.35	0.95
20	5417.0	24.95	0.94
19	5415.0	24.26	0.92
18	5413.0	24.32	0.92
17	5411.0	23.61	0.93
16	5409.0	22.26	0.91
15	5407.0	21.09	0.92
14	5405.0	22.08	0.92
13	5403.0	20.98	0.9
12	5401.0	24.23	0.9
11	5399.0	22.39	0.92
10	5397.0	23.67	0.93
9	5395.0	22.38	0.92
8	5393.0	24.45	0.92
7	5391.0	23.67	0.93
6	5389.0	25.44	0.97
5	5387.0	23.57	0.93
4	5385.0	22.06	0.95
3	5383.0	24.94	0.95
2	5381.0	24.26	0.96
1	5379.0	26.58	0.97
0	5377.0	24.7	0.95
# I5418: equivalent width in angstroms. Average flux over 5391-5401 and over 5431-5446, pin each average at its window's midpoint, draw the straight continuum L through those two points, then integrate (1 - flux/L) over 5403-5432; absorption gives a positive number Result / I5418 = -0.2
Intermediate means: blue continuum 23.4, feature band 24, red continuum 24.3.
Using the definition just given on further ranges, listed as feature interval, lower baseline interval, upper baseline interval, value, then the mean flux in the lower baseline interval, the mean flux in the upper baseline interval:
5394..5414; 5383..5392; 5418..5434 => 1.3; 23.8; 25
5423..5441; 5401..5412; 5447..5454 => -0.9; 22.2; 24.2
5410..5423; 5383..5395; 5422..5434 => -0.3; 23.8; 24.7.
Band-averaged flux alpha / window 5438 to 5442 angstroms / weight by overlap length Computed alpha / 25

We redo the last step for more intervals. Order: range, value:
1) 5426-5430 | 24.2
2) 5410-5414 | 24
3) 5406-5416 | 23.1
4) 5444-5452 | 23.9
